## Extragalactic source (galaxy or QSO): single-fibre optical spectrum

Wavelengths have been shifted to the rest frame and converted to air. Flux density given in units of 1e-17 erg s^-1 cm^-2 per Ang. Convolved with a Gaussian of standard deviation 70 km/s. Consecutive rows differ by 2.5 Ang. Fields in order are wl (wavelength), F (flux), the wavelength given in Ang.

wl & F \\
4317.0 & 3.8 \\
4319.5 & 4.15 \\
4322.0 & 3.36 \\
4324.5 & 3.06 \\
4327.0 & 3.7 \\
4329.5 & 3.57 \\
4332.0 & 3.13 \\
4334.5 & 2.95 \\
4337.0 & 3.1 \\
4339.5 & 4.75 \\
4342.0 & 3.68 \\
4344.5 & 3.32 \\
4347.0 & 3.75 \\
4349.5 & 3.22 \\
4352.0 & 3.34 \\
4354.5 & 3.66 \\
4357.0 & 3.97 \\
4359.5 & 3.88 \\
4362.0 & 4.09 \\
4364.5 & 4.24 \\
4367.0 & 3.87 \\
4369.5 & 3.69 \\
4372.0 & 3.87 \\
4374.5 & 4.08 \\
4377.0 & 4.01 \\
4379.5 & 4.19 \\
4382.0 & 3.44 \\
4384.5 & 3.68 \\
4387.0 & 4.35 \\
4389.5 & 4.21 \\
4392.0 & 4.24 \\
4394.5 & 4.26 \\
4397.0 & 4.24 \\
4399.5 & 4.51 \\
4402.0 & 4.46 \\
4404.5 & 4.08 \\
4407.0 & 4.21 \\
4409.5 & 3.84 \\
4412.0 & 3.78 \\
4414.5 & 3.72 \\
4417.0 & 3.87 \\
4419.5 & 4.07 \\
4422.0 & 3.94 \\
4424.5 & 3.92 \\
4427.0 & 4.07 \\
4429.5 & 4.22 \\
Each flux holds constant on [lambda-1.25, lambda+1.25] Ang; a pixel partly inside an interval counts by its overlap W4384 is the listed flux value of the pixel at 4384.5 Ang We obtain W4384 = 3.68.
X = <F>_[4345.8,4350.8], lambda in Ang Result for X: 3.48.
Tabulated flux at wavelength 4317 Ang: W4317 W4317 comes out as 3.8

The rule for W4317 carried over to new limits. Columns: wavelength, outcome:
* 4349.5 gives 3.22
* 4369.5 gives 3.69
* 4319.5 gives 4.15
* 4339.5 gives 4.75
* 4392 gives 4.24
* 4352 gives 3.34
